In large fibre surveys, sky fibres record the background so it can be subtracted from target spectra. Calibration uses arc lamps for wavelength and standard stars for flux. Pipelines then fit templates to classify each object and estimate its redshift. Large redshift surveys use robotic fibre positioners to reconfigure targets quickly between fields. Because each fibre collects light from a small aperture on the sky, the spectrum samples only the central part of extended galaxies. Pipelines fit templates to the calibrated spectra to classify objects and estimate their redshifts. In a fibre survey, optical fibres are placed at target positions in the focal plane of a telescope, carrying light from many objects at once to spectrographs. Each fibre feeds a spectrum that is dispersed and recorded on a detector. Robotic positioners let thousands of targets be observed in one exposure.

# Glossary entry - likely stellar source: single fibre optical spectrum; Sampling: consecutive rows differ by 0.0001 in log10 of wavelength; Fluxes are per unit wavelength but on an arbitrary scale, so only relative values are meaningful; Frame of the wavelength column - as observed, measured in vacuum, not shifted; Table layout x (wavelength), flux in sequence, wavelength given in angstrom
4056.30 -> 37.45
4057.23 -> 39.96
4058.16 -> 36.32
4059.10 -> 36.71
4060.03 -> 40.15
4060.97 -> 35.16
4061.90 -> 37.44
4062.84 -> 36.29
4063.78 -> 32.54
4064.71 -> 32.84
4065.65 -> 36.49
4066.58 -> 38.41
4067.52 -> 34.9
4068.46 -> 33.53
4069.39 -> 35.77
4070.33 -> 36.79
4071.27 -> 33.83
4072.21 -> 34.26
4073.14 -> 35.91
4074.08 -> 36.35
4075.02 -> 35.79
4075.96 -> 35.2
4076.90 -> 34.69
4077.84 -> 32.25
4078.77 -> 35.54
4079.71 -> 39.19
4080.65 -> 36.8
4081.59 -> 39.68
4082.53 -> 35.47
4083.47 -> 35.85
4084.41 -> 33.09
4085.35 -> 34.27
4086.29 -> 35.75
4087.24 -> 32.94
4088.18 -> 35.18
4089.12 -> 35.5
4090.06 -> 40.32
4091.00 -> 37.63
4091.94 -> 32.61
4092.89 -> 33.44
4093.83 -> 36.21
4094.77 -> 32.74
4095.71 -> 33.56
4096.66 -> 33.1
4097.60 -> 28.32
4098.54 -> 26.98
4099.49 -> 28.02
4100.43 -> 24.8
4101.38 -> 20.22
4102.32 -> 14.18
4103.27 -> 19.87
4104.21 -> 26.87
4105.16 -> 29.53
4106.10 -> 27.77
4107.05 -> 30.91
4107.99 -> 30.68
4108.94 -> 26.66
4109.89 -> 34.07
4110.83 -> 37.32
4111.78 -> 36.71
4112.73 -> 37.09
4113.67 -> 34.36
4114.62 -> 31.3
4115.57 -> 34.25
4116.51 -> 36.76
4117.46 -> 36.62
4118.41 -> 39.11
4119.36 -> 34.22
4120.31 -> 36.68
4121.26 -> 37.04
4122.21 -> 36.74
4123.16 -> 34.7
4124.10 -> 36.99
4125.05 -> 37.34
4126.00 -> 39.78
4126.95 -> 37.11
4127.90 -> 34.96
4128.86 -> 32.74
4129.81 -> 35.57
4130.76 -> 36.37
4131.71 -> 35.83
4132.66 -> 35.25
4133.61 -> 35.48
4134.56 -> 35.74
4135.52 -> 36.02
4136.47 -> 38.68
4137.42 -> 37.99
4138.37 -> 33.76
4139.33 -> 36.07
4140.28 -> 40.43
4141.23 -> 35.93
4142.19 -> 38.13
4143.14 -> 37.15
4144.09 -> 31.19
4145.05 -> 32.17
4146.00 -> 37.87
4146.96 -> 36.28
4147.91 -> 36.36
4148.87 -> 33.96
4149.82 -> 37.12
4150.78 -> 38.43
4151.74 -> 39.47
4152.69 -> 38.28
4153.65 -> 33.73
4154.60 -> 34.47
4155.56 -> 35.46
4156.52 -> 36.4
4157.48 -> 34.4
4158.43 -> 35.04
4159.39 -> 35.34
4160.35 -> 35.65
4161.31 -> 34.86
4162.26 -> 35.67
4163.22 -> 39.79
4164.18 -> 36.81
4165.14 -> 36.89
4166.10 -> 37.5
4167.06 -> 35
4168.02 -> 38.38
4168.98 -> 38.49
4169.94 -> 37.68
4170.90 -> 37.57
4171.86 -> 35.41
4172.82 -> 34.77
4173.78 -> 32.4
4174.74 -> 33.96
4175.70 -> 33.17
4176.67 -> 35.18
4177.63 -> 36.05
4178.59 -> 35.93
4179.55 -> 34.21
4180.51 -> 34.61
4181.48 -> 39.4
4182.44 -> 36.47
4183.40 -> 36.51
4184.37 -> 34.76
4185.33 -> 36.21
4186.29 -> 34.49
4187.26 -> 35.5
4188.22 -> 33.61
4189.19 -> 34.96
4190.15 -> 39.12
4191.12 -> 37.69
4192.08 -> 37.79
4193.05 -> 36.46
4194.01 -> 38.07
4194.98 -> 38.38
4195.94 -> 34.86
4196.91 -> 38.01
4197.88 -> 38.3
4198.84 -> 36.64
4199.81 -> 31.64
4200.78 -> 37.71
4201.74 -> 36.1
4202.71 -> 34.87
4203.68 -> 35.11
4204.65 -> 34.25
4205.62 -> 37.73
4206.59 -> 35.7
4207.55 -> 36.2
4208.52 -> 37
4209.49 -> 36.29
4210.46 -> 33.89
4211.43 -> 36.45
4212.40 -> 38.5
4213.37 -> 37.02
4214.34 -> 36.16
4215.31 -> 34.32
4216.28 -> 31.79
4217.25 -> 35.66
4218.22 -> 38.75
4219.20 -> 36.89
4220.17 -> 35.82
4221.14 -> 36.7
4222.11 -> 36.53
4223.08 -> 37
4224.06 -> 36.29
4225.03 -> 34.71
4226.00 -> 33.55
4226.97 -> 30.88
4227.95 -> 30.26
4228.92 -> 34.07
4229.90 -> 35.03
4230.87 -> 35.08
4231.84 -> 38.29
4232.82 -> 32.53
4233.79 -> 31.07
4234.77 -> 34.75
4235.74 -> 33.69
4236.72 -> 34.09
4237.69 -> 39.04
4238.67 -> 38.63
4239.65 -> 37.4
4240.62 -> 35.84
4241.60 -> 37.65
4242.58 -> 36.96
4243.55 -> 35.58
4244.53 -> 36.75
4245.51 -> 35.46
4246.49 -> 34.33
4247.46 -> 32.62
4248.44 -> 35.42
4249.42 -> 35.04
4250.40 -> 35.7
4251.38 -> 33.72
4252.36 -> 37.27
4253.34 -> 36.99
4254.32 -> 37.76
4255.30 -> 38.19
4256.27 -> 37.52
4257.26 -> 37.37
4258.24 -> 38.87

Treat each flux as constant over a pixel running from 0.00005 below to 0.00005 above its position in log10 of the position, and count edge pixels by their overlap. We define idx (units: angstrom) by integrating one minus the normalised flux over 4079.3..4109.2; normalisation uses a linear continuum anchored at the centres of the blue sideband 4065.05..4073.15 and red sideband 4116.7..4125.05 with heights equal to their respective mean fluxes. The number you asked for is 3.7 angstrom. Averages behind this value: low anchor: 35.5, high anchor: 36.6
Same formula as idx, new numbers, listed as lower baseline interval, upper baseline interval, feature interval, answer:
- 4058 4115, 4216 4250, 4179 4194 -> -0.65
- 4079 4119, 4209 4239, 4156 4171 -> -1.16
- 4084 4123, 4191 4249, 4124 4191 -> -4.34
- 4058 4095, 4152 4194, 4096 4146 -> 3.30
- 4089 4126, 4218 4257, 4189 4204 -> -0.90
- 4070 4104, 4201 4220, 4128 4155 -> -1.45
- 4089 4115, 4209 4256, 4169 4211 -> -2.45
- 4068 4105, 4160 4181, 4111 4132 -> -1.18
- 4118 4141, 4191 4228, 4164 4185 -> 0.12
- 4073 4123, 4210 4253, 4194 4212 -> -0.63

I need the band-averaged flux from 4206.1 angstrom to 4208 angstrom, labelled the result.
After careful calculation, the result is 36.1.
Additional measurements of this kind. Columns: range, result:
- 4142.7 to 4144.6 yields 34.1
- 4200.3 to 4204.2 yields 35.9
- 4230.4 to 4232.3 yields 36.8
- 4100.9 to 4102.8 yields 17.2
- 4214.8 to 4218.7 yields 35.2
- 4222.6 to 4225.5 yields 35.9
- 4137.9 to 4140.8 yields 36.7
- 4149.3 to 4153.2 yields 38.2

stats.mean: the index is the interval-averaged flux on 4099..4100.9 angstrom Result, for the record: 26.4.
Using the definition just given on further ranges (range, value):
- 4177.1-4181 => 35.2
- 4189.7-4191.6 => 38.3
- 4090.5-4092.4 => 35.3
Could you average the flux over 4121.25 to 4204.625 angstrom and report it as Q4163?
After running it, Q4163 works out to 36.1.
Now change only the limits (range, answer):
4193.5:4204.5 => 36.3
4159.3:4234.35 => 35.8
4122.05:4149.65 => 36.1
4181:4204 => 36.4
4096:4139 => 33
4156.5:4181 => 35.8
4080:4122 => 32.6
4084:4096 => 34.9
